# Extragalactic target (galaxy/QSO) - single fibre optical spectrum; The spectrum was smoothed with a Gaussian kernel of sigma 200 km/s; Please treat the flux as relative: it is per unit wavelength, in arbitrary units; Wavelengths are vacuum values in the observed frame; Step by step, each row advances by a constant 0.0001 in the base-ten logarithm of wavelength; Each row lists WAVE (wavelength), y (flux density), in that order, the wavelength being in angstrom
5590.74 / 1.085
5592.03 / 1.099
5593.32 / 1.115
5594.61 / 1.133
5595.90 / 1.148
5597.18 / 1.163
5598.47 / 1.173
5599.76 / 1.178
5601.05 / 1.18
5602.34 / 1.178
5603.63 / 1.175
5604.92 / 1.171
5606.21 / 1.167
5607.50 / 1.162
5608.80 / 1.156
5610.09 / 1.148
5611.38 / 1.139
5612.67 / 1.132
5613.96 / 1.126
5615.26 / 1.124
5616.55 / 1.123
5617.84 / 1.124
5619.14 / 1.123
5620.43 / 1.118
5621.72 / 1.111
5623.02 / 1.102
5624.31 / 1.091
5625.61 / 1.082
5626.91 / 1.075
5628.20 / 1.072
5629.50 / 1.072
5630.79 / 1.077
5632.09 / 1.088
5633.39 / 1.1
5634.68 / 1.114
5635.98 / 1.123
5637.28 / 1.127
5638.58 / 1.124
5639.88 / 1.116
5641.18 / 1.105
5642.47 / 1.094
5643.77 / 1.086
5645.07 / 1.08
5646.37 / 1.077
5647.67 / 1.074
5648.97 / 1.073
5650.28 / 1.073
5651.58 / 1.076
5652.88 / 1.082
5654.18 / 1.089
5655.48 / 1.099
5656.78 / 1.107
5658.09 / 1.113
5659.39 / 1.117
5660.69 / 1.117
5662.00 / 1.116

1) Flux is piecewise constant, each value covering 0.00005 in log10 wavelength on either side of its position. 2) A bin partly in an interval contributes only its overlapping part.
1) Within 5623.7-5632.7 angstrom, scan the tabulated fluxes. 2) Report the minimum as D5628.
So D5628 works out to 1.072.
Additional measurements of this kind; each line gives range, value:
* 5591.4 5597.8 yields 1.099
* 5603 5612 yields 1.139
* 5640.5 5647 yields 1.077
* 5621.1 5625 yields 1.091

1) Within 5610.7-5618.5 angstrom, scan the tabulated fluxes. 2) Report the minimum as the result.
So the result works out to 1.123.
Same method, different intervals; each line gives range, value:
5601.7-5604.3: 1.175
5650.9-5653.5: 1.076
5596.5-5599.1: 1.163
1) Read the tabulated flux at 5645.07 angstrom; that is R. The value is 1.08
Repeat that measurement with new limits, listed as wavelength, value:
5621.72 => 1.111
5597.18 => 1.163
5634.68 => 1.114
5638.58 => 1.124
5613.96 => 1.126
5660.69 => 1.117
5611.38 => 1.139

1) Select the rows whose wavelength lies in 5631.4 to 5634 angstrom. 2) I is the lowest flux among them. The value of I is 1.088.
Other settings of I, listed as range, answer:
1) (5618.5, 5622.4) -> 1.111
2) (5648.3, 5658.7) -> 1.073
